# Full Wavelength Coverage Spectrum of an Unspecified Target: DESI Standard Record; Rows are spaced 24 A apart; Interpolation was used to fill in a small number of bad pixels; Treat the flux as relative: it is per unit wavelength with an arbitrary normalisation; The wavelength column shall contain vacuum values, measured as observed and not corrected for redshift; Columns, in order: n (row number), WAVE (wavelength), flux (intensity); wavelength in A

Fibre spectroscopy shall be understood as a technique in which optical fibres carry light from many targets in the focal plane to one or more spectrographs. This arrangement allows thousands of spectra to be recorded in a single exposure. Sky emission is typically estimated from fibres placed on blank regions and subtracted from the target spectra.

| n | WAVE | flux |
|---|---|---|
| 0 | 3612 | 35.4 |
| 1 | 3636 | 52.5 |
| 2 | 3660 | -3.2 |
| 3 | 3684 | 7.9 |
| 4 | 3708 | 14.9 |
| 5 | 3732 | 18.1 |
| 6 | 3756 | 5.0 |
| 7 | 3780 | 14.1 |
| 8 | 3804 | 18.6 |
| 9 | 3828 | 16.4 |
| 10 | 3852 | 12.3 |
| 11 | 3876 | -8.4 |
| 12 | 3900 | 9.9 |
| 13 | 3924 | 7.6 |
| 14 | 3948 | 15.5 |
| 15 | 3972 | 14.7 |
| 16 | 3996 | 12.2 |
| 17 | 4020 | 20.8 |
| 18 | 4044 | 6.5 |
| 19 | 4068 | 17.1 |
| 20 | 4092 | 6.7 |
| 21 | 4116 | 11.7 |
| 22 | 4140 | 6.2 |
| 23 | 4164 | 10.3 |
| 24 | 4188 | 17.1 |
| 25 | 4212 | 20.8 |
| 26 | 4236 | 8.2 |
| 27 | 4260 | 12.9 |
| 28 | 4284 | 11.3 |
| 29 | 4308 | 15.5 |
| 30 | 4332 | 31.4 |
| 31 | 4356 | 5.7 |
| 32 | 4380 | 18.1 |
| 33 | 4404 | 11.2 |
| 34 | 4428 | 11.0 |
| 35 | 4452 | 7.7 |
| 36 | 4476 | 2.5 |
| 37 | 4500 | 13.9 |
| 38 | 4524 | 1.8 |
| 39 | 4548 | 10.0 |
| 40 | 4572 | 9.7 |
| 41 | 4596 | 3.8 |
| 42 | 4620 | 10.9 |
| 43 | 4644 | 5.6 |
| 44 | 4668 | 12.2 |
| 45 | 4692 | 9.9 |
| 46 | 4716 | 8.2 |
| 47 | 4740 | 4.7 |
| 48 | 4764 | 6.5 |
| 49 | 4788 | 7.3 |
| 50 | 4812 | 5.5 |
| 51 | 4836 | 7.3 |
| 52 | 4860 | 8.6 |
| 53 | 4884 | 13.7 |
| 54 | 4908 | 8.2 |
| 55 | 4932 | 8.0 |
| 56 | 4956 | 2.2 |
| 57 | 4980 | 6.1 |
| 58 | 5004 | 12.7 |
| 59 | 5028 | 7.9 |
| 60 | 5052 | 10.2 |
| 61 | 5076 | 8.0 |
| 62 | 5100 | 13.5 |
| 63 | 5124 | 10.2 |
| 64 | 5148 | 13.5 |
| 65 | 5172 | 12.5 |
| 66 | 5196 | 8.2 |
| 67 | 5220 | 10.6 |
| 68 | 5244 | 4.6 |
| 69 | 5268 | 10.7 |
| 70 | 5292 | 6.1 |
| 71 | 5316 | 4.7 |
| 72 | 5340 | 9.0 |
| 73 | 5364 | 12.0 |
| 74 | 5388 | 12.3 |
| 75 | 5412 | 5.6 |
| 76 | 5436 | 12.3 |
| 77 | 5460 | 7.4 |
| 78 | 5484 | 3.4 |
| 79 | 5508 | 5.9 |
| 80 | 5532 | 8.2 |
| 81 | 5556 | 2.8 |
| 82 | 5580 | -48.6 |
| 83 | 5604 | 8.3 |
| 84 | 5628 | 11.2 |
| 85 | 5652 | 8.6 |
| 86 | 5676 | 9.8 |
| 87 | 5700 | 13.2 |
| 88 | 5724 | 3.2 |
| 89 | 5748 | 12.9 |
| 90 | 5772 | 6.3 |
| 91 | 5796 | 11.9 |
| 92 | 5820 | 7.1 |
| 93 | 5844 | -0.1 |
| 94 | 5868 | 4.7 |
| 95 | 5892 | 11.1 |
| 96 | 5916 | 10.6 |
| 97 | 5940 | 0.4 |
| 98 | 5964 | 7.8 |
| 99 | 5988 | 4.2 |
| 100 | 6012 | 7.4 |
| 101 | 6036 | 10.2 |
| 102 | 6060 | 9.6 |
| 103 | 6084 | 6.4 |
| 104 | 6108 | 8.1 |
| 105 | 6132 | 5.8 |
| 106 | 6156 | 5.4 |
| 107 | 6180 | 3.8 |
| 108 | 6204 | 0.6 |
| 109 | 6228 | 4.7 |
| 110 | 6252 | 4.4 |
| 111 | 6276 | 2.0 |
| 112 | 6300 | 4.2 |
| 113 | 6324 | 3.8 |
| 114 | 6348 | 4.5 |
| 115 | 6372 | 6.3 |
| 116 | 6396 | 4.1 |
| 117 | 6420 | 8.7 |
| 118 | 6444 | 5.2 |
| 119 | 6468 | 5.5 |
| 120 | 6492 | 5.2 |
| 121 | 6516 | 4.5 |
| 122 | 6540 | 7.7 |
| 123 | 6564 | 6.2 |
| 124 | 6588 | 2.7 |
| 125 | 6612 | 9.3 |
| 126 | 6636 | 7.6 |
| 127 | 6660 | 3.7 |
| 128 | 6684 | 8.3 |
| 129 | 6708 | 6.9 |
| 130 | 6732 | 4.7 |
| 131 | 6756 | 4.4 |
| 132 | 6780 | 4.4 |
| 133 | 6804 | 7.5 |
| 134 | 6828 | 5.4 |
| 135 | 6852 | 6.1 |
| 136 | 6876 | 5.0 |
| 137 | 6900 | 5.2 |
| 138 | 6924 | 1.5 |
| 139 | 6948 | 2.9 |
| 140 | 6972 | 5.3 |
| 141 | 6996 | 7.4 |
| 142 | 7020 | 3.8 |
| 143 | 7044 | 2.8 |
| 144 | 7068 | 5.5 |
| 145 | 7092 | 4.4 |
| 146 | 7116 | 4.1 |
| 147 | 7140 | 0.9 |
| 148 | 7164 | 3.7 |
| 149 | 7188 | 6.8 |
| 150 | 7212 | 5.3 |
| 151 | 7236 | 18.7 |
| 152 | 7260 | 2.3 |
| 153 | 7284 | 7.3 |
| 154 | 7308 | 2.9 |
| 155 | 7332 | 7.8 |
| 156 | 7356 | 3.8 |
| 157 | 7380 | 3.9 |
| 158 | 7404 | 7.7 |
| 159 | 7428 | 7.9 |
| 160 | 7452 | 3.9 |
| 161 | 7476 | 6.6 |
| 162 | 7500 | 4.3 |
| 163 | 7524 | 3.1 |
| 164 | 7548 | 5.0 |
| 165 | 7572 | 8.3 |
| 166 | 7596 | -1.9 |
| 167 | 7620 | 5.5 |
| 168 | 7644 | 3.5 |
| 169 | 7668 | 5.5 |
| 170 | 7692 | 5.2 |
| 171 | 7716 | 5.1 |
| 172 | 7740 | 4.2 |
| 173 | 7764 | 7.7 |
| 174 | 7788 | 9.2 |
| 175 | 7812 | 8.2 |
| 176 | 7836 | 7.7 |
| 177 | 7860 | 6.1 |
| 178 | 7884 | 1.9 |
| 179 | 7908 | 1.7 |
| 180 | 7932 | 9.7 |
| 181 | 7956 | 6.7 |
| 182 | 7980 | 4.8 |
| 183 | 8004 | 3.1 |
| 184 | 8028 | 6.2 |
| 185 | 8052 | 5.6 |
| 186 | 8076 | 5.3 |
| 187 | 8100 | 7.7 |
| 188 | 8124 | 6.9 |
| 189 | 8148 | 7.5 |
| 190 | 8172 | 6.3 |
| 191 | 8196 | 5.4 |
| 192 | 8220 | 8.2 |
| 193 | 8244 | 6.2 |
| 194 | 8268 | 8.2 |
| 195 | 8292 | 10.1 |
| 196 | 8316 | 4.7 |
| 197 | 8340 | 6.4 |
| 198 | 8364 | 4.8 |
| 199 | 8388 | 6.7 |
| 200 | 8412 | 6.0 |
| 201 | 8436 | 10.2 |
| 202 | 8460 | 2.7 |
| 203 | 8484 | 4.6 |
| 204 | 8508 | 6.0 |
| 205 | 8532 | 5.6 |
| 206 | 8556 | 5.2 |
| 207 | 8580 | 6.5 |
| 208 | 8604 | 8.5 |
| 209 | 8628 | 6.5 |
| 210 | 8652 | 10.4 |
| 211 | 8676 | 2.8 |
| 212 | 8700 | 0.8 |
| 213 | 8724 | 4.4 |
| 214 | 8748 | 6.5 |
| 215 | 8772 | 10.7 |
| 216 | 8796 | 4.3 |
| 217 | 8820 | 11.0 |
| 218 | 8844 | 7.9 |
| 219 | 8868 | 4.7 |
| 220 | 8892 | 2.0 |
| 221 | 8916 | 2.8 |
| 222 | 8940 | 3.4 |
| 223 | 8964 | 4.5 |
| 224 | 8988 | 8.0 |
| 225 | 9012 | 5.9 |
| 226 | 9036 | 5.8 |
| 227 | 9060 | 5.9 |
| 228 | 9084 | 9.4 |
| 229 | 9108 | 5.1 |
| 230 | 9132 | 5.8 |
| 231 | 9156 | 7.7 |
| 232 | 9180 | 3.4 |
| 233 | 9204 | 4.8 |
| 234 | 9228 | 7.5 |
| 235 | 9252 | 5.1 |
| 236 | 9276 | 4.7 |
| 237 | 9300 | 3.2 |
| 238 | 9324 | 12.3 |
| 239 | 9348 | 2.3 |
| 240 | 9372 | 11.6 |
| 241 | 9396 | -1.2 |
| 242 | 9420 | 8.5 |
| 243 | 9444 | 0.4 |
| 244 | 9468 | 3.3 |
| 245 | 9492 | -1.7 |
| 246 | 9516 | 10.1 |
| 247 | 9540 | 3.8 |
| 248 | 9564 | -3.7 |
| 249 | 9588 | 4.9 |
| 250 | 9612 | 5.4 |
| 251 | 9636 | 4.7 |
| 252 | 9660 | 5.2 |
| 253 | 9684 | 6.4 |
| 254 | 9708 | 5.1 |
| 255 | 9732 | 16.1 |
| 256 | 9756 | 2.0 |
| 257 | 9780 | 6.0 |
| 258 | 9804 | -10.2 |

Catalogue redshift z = 0.942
